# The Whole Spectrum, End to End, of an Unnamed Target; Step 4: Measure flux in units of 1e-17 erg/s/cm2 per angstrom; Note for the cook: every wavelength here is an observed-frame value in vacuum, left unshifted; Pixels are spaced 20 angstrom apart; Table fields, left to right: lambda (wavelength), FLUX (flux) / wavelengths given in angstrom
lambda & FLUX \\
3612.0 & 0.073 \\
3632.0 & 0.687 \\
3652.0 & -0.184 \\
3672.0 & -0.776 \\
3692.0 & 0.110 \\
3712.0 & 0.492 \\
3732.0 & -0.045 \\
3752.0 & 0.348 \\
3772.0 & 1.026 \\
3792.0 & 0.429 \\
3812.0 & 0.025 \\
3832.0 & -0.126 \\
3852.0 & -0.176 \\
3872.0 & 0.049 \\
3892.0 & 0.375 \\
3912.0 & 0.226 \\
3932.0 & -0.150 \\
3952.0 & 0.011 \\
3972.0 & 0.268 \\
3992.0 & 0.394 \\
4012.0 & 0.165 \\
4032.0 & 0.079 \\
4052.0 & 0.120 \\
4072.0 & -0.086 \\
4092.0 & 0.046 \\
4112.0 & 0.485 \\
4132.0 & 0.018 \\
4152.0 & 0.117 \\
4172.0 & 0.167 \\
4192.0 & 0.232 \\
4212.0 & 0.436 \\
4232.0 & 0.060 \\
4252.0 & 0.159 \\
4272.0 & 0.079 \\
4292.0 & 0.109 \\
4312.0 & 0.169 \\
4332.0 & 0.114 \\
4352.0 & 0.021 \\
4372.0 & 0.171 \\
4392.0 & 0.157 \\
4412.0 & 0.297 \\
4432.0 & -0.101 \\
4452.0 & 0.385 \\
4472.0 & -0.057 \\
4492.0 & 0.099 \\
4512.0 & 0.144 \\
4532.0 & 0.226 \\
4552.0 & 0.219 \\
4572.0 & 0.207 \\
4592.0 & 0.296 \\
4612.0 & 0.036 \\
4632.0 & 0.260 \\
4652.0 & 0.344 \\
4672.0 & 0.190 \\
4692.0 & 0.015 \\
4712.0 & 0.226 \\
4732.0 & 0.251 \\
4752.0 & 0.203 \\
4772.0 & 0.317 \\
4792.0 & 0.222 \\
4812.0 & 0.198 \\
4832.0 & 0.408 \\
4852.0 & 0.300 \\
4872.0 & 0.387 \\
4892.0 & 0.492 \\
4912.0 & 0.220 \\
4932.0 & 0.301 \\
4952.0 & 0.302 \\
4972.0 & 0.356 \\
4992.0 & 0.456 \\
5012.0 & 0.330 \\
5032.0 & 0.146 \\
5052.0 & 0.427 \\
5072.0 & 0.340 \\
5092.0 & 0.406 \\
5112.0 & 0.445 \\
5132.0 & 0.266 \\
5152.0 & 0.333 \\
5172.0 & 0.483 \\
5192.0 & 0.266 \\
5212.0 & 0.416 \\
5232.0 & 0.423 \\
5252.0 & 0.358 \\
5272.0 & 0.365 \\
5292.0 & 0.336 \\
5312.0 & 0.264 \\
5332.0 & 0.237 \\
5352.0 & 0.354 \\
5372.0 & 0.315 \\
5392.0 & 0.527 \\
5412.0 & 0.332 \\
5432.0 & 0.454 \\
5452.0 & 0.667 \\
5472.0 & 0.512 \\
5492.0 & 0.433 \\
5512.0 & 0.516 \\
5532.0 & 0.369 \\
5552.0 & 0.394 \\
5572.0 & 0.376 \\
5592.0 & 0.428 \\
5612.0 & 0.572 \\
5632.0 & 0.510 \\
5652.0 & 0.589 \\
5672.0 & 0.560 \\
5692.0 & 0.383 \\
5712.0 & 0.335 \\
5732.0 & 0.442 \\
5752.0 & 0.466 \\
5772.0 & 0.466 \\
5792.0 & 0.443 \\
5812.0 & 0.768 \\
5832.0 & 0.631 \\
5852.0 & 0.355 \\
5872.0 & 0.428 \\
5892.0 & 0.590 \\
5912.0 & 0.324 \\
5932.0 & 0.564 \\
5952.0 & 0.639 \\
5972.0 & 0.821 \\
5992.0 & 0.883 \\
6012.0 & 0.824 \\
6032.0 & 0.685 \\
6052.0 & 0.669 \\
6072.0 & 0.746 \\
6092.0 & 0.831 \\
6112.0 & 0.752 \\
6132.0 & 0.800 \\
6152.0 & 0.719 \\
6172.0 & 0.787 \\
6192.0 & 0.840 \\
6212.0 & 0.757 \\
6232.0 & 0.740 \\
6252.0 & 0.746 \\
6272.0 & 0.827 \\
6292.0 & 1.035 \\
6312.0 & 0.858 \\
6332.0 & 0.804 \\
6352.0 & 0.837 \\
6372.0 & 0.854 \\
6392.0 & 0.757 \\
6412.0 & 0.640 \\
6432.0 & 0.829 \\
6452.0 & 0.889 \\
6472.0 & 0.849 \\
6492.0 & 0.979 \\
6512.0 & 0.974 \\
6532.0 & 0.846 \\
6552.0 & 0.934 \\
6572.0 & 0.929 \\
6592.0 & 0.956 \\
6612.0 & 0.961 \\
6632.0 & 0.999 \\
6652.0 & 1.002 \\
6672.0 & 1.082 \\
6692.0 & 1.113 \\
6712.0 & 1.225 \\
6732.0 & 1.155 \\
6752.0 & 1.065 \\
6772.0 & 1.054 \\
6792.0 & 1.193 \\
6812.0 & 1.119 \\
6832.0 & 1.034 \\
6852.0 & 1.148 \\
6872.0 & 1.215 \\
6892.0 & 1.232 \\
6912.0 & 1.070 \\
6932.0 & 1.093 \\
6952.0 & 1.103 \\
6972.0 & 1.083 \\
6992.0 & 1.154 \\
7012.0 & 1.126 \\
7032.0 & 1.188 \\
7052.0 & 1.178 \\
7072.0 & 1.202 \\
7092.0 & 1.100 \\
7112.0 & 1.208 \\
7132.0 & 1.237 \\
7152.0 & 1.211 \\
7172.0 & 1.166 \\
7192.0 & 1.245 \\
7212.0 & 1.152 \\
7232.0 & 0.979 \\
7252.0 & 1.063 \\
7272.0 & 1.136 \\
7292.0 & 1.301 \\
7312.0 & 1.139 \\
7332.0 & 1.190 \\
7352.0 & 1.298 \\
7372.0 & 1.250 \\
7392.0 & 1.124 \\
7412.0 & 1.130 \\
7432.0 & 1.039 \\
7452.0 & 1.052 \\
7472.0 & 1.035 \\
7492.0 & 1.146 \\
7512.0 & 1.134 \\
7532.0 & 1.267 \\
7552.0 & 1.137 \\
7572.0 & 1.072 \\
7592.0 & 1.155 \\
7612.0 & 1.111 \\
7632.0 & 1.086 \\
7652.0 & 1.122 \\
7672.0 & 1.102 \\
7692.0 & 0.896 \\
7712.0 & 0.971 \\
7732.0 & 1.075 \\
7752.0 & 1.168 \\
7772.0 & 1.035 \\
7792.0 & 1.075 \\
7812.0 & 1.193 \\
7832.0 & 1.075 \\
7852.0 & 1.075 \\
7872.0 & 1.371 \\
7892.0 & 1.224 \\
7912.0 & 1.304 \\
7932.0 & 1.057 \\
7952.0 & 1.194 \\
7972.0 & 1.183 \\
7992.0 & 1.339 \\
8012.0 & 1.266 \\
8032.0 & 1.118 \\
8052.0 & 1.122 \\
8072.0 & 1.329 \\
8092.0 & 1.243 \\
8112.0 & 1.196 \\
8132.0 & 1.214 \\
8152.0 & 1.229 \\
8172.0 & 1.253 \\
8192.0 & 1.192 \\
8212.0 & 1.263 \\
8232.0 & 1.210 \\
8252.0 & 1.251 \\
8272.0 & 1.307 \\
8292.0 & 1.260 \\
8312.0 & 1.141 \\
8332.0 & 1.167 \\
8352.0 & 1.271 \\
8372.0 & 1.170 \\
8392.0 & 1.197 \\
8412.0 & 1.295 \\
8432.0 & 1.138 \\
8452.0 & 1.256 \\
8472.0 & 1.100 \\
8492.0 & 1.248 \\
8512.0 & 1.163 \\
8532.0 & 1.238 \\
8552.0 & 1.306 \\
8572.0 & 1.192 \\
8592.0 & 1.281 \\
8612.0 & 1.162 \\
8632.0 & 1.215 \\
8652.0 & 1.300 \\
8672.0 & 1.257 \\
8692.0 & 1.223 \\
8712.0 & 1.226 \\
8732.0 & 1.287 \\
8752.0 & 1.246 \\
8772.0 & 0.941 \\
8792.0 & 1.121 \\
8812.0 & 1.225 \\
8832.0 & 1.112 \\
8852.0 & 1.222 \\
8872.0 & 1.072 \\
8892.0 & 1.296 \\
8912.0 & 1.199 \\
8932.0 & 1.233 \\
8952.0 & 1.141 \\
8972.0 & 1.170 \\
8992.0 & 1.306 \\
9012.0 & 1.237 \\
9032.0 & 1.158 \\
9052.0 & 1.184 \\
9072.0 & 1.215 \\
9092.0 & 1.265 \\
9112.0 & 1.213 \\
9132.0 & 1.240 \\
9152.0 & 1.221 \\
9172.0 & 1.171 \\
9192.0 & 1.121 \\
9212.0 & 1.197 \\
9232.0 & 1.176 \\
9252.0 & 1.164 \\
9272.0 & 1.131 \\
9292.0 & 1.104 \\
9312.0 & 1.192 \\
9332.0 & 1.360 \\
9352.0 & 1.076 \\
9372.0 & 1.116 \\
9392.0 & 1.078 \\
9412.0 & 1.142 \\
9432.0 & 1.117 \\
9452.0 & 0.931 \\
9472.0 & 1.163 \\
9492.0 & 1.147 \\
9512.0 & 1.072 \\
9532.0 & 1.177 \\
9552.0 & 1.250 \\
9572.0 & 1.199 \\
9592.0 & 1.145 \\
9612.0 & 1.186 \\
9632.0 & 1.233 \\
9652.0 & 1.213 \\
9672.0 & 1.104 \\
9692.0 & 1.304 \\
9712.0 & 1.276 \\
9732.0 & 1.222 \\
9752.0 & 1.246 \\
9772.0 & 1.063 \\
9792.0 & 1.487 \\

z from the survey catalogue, 0.49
